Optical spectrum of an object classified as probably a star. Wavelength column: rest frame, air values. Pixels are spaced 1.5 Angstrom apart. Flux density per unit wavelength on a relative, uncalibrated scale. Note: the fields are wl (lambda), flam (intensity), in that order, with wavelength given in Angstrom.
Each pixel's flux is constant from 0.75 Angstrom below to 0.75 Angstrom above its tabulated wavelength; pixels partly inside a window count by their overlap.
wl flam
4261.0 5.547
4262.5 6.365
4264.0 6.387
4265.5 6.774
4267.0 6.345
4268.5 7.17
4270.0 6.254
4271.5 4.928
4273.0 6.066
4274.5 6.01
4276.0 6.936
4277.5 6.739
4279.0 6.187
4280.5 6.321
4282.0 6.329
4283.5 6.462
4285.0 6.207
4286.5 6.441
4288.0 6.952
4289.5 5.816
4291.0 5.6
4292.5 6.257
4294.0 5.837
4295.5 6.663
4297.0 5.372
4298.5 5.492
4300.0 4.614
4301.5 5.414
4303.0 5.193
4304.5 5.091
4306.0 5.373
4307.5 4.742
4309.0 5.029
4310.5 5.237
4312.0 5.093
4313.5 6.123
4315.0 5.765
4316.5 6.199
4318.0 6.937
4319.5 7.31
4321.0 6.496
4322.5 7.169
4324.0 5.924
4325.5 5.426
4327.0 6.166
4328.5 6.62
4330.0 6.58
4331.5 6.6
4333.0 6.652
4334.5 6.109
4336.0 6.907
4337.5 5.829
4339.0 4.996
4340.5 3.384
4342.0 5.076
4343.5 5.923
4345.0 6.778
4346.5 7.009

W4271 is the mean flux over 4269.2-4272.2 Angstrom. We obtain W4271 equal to 5.63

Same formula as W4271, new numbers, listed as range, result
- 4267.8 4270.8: 6.67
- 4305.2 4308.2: 5.06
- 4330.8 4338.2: 6.42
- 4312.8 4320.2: 6.46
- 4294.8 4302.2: 5.5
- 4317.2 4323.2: 6.97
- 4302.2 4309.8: 5.09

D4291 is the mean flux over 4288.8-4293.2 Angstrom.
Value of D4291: 5.89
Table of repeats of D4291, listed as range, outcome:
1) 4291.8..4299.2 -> 5.92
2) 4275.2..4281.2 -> 6.54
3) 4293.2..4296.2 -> 6.24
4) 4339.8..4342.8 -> 4.27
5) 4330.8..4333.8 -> 6.62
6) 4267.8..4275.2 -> 6.08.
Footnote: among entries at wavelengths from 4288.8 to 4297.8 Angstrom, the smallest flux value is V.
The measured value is 5.372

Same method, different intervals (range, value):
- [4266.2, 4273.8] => 4.928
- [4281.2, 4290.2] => 5.816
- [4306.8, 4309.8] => 4.742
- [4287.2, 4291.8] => 5.6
